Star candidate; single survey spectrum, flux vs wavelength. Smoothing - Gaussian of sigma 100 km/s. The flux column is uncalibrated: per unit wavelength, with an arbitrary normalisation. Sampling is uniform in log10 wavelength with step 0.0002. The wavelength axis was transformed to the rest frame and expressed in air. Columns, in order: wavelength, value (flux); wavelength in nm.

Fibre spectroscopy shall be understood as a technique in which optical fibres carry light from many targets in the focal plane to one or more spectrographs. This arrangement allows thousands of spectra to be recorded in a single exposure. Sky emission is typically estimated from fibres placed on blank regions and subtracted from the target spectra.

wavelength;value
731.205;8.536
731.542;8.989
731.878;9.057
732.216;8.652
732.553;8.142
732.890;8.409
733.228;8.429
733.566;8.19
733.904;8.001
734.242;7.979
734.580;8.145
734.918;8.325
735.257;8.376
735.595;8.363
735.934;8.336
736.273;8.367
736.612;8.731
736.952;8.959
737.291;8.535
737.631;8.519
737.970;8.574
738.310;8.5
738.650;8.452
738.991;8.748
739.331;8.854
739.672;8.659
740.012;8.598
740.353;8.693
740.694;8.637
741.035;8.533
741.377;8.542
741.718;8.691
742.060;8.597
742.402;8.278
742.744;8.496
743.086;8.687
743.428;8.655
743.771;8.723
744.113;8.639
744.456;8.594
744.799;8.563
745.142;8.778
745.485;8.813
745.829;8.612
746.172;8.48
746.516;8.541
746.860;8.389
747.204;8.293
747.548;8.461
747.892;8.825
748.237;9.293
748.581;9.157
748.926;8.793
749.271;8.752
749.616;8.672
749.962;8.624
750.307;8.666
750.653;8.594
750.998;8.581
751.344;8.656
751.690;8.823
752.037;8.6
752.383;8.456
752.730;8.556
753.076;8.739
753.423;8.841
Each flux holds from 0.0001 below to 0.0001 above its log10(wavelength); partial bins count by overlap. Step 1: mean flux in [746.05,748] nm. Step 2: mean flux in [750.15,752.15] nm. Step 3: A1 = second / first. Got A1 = 1.02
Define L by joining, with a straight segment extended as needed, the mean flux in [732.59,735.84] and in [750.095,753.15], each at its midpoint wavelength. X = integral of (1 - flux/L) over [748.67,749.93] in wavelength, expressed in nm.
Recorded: -0.03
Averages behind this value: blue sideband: 8.24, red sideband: 8.63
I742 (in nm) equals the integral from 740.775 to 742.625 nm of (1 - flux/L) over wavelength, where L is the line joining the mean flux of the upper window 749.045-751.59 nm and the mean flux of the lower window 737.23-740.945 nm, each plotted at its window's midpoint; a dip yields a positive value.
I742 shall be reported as 0.02 nm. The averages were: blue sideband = 8.62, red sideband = 8.66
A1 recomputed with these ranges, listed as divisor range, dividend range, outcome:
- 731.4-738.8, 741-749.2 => 1.02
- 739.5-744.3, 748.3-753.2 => 1.01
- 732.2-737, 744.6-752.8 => 1.04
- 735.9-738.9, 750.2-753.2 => 1.01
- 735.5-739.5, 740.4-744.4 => 1.00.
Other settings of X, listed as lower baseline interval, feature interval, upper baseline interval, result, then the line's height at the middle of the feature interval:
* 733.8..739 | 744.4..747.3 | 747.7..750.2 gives 0.062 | 8.76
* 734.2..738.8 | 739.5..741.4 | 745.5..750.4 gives -0.018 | 8.53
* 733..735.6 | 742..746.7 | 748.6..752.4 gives -0.053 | 8.51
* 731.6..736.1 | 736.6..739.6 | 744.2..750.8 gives -0.068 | 8.46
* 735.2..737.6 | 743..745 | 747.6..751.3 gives 0.008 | 8.68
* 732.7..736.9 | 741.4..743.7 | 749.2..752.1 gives -0.023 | 8.49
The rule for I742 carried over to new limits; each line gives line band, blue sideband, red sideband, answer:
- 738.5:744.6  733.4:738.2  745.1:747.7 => -0.107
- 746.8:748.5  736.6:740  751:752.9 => -0.015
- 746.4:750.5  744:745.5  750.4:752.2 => -0.024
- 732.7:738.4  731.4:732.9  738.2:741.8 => 0.171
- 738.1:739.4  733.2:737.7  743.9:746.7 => -0.025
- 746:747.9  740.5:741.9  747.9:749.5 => 0.089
